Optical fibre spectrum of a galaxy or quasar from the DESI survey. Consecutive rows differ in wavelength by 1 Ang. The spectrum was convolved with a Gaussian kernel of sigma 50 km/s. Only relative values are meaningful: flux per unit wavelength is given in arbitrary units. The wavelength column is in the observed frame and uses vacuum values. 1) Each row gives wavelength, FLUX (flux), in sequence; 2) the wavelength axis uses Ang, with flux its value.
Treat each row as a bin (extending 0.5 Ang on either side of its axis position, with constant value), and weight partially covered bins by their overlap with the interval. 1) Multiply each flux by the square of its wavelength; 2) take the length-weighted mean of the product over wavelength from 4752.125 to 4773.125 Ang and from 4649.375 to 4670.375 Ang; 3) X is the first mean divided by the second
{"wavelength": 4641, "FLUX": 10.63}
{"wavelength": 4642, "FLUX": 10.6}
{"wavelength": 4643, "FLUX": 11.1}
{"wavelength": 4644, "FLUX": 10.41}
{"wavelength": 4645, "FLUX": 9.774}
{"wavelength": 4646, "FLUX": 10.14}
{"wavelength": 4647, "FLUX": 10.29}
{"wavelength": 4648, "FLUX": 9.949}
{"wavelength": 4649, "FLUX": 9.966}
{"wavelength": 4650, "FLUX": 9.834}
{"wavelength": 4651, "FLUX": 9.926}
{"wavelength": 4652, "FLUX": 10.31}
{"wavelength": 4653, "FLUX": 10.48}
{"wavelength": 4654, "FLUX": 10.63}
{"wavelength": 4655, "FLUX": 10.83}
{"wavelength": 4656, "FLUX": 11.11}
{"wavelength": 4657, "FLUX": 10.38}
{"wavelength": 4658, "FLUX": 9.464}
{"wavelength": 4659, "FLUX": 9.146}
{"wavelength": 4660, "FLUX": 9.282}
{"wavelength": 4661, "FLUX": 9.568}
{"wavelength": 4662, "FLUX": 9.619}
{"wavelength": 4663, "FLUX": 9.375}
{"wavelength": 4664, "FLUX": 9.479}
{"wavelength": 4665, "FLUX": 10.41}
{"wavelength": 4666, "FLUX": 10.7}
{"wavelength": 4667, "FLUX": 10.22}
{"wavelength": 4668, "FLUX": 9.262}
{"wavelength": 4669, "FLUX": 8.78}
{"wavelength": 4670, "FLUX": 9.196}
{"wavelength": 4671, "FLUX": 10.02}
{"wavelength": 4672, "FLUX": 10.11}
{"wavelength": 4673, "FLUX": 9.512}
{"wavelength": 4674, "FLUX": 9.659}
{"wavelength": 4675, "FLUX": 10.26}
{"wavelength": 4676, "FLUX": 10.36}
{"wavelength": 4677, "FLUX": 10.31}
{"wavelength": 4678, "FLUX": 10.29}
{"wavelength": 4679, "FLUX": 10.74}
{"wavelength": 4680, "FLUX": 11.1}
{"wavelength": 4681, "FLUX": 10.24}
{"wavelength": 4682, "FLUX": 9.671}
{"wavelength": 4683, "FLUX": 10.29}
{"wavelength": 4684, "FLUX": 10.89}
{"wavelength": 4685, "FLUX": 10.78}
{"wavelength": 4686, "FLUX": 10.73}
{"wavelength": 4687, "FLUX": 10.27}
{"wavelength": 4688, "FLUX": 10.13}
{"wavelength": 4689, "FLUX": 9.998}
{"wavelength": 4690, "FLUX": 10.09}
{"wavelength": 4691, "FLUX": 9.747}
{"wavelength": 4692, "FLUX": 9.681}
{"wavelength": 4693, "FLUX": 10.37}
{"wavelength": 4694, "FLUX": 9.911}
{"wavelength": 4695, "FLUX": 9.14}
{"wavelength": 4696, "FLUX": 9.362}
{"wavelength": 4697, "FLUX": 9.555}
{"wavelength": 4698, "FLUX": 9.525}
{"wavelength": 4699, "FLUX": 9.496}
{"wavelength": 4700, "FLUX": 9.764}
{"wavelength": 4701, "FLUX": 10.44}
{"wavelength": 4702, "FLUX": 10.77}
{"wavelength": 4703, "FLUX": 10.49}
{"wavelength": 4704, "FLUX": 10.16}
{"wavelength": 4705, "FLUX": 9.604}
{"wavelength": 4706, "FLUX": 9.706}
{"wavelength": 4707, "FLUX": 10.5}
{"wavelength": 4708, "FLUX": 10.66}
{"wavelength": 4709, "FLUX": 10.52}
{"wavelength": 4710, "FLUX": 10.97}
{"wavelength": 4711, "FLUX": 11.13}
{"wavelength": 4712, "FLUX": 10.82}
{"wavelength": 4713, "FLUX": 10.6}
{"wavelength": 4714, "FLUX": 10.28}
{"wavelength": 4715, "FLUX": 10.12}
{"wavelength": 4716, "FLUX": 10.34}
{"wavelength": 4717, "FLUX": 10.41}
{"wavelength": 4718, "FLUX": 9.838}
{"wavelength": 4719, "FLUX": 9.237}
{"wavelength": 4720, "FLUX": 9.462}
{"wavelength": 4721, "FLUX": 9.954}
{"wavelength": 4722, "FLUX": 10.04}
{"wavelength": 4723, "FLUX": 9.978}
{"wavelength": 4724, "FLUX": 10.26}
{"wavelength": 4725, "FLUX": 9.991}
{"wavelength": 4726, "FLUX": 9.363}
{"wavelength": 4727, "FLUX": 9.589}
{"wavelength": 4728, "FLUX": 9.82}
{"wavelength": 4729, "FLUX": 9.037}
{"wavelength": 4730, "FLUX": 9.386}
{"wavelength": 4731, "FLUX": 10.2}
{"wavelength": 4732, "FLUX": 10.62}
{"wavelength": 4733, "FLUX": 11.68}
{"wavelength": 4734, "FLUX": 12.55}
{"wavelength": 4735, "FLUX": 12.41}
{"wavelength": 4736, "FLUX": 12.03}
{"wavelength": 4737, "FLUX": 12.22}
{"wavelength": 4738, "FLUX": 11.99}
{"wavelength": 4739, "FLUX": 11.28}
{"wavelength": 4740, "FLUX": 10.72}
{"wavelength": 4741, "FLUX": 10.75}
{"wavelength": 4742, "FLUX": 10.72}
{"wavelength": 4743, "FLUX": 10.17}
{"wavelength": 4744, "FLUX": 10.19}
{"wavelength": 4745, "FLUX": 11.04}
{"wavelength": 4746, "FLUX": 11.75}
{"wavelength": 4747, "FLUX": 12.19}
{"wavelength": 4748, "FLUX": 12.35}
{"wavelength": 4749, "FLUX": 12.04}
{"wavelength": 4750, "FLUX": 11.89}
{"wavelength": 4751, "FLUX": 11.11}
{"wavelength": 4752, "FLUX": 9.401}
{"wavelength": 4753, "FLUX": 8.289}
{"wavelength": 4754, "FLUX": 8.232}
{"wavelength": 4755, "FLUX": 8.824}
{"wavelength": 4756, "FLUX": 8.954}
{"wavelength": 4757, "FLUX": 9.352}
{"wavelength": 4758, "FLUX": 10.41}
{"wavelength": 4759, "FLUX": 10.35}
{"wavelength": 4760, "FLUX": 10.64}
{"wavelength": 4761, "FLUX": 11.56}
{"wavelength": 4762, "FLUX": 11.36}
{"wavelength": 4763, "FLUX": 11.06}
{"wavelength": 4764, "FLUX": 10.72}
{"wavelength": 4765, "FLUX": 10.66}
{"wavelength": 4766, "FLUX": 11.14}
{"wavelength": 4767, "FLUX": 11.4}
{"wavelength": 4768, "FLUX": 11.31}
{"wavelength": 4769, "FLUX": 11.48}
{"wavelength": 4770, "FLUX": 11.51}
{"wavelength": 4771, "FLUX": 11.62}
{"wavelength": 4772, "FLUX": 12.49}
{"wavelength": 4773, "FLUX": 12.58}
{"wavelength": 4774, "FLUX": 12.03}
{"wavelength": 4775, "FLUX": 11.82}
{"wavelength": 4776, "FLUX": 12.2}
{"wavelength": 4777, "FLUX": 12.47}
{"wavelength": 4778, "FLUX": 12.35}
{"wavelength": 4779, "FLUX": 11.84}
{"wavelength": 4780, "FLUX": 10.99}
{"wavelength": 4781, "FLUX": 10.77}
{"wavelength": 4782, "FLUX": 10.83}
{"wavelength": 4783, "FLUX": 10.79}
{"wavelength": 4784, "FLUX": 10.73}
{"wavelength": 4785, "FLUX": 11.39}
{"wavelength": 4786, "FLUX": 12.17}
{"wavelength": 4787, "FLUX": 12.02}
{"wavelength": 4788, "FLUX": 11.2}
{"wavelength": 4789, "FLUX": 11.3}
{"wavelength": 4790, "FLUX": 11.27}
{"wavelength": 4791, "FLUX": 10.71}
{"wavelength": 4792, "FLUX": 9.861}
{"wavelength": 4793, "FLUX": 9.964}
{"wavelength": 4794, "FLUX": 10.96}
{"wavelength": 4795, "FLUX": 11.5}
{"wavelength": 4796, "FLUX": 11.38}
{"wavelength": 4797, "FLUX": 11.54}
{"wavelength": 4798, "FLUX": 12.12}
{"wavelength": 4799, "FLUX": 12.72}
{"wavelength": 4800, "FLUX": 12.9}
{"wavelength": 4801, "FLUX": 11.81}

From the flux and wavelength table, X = 1.1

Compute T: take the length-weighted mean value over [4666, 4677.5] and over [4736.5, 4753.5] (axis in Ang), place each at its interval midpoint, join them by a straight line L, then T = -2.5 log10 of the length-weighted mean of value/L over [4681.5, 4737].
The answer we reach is 0.023 mag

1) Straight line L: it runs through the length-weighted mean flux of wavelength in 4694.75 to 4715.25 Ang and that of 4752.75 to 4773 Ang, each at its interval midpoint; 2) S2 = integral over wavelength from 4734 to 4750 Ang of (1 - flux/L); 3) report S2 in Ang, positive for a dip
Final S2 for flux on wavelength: -1.6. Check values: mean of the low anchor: 10.2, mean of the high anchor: 10.6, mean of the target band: 11.5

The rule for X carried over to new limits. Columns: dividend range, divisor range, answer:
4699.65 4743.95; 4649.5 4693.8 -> 1.06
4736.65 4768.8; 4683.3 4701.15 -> 1.10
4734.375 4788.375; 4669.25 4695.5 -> 1.14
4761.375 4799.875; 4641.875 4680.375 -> 1.20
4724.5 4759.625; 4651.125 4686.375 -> 1.08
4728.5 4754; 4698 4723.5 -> 1.09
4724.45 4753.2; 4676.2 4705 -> 1.10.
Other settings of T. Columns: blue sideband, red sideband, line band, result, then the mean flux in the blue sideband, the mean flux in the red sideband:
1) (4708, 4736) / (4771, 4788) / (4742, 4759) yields 0.06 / 10.4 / 11.7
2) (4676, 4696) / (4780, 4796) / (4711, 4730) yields 0.06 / 10.2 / 11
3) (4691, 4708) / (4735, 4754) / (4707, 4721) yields 0.00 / 9.92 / 11.1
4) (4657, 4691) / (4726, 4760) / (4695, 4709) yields 0.03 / 10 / 10.6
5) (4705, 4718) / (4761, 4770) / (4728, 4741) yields -0.03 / 10.4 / 11.2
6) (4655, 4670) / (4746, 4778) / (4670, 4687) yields -0.03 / 9.79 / 11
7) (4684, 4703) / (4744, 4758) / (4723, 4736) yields -0.02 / 10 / 10.4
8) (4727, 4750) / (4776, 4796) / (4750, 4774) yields 0.05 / 11.1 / 11.2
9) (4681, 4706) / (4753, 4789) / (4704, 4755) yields 0.00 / 10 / 11.1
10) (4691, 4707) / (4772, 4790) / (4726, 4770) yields 0.02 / 9.88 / 11.6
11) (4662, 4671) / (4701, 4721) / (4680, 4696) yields -0.02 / 9.69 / 10.3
